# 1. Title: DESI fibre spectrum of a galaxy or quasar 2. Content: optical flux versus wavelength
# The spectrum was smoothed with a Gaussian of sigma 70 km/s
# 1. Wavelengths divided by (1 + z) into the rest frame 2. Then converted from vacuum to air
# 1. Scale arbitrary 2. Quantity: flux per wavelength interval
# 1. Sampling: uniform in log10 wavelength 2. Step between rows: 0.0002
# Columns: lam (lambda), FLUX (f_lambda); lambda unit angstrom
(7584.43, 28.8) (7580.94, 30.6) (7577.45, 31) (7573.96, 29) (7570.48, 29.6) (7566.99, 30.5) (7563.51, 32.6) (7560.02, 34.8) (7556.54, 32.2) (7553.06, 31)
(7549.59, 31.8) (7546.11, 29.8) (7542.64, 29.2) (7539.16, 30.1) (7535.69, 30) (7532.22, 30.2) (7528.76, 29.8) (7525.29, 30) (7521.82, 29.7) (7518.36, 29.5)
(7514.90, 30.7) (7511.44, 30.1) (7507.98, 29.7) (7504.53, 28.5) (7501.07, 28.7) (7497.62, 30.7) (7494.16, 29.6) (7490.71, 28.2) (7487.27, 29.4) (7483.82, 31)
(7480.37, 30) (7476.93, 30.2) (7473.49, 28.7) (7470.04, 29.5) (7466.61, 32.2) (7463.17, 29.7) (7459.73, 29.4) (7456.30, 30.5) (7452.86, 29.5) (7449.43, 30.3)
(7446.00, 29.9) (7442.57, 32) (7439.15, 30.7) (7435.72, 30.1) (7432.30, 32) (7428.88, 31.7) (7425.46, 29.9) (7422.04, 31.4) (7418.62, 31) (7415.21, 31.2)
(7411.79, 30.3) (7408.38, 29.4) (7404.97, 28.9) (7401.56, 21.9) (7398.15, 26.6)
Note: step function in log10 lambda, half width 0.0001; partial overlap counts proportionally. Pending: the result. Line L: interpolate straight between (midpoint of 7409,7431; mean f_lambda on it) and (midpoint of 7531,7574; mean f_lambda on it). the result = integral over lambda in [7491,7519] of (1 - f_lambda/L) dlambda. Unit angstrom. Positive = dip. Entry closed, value 1.2 angstrom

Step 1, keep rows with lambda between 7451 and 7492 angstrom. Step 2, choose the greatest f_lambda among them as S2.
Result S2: 32.2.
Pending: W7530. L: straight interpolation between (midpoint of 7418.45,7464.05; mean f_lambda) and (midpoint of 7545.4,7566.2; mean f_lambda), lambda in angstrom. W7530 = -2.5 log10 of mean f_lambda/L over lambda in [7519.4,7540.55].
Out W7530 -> 0.063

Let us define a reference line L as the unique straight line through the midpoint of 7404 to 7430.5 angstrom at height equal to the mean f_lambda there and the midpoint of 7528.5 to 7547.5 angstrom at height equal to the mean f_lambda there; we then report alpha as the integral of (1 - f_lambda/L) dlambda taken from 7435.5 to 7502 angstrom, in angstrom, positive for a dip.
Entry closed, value 0.5 angstrom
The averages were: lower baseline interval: 30.5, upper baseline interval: 29.9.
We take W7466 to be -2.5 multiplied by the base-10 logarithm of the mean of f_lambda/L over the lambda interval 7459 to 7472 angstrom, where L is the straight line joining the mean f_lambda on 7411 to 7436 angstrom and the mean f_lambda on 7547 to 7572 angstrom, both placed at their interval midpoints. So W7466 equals 0.04 mag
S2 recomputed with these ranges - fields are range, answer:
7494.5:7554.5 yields 31.8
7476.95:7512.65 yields 31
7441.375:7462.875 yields 32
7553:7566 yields 34.8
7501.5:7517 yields 30.7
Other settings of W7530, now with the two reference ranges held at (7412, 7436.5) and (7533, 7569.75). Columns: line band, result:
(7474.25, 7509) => 0.05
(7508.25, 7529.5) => 0.04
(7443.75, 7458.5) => 0.03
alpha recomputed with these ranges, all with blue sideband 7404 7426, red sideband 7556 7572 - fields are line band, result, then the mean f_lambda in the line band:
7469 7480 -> 0.52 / 29.5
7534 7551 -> 0.84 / 30.1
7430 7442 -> -0.19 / 31.1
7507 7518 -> 0.45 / 30.1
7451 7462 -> 0.36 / 29.8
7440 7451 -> -0.02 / 30.7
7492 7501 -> 0.41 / 29.8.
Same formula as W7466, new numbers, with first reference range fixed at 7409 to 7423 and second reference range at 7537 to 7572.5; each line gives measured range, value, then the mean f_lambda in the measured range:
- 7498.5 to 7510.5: 0.067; 29.2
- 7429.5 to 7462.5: 0.014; 30.5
